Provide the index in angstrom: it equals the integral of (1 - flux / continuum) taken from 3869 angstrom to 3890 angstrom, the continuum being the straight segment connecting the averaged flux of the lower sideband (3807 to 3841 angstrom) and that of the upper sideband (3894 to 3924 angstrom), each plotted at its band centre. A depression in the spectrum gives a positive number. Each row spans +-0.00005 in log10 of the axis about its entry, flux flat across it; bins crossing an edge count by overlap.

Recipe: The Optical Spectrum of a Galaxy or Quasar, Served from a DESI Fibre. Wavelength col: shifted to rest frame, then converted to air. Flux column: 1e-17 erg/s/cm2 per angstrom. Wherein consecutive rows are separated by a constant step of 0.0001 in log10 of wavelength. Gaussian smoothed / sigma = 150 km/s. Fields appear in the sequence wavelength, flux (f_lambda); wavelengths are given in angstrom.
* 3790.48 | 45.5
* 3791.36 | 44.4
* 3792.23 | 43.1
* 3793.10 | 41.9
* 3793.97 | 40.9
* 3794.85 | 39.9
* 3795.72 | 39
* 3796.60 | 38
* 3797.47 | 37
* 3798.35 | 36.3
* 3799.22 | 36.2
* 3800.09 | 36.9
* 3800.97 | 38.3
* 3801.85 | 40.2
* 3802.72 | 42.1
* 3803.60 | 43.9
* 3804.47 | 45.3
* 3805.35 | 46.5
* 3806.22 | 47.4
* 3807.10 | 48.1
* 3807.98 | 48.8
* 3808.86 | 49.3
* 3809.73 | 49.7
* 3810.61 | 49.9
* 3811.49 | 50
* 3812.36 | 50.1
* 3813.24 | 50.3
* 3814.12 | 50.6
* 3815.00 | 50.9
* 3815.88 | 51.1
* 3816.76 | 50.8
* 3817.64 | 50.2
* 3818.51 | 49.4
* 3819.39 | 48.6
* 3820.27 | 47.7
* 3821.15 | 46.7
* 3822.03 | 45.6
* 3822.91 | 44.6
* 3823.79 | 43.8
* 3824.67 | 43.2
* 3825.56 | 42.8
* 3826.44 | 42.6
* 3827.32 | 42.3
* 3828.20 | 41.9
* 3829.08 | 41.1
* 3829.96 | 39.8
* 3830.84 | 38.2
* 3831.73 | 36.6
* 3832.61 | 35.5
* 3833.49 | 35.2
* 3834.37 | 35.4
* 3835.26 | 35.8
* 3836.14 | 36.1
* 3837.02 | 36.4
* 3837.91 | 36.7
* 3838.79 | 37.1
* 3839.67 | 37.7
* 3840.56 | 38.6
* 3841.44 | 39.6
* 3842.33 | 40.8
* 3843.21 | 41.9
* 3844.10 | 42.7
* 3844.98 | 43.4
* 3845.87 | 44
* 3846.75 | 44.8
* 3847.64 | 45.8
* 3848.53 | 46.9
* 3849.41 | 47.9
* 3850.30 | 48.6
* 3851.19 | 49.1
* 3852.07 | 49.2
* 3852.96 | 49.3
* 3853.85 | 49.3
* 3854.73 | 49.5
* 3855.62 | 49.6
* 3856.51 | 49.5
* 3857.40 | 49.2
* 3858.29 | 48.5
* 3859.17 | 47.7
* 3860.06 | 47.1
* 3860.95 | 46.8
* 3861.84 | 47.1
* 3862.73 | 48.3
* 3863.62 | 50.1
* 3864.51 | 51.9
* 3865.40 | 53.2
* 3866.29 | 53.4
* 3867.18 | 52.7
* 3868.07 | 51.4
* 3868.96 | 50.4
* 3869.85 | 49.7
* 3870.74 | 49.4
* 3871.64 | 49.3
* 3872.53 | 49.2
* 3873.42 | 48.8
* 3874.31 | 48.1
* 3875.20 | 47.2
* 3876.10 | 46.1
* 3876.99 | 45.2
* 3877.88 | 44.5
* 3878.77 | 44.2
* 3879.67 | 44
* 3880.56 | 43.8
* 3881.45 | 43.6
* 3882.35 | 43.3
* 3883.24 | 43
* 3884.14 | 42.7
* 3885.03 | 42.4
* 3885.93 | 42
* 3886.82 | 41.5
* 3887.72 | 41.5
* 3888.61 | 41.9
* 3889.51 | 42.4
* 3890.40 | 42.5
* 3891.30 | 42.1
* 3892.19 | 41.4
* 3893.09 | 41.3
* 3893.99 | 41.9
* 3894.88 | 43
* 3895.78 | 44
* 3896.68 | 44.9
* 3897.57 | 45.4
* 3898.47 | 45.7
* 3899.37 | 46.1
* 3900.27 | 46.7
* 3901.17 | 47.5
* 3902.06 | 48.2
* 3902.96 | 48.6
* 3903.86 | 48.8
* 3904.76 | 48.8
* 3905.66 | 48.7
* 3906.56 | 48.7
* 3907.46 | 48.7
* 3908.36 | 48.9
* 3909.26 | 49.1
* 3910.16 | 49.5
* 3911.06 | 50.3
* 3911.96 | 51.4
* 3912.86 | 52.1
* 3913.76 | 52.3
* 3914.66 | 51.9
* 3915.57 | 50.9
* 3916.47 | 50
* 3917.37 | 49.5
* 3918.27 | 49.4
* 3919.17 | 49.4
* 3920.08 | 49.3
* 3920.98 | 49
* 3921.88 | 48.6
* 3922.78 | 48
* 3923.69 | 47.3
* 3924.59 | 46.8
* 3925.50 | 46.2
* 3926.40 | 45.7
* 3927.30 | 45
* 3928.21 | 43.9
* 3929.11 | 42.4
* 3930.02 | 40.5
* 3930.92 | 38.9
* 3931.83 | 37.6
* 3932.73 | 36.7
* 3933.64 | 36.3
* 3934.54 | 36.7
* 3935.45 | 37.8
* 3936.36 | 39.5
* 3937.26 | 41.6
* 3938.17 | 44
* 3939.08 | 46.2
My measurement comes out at 0.8 angstrom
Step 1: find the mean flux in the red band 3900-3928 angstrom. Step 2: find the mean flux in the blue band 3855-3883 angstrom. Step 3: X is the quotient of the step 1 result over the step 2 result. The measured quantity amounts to 1.0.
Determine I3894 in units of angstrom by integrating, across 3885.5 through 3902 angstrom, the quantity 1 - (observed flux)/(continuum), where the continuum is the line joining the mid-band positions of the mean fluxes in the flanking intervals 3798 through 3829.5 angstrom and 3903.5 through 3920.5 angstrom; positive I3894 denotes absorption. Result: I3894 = 1.9 angstrom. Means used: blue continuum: 45.7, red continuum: 49.9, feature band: 43.6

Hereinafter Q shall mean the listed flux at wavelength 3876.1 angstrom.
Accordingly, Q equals 46.1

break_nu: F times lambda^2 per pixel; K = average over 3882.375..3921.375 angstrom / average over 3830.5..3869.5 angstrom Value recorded 1.07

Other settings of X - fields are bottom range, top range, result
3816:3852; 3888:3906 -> 1.06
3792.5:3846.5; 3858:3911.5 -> 1.09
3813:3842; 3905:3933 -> 1.12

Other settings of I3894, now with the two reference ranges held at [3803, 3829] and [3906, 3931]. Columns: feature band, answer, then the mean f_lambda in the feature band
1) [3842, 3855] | 0.3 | 46.2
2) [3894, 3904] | 0.4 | 46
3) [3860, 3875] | -0.7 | 49.8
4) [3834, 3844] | 2.0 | 38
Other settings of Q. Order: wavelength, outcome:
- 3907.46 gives 48.7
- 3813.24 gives 50.3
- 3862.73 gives 48.3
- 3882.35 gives 43.3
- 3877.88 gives 44.5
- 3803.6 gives 43.9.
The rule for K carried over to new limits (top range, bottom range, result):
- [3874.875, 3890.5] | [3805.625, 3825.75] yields 0.93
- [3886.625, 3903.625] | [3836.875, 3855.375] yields 1.03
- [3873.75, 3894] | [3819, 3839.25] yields 1.10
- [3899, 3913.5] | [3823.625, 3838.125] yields 1.31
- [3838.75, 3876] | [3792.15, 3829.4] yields 1.08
